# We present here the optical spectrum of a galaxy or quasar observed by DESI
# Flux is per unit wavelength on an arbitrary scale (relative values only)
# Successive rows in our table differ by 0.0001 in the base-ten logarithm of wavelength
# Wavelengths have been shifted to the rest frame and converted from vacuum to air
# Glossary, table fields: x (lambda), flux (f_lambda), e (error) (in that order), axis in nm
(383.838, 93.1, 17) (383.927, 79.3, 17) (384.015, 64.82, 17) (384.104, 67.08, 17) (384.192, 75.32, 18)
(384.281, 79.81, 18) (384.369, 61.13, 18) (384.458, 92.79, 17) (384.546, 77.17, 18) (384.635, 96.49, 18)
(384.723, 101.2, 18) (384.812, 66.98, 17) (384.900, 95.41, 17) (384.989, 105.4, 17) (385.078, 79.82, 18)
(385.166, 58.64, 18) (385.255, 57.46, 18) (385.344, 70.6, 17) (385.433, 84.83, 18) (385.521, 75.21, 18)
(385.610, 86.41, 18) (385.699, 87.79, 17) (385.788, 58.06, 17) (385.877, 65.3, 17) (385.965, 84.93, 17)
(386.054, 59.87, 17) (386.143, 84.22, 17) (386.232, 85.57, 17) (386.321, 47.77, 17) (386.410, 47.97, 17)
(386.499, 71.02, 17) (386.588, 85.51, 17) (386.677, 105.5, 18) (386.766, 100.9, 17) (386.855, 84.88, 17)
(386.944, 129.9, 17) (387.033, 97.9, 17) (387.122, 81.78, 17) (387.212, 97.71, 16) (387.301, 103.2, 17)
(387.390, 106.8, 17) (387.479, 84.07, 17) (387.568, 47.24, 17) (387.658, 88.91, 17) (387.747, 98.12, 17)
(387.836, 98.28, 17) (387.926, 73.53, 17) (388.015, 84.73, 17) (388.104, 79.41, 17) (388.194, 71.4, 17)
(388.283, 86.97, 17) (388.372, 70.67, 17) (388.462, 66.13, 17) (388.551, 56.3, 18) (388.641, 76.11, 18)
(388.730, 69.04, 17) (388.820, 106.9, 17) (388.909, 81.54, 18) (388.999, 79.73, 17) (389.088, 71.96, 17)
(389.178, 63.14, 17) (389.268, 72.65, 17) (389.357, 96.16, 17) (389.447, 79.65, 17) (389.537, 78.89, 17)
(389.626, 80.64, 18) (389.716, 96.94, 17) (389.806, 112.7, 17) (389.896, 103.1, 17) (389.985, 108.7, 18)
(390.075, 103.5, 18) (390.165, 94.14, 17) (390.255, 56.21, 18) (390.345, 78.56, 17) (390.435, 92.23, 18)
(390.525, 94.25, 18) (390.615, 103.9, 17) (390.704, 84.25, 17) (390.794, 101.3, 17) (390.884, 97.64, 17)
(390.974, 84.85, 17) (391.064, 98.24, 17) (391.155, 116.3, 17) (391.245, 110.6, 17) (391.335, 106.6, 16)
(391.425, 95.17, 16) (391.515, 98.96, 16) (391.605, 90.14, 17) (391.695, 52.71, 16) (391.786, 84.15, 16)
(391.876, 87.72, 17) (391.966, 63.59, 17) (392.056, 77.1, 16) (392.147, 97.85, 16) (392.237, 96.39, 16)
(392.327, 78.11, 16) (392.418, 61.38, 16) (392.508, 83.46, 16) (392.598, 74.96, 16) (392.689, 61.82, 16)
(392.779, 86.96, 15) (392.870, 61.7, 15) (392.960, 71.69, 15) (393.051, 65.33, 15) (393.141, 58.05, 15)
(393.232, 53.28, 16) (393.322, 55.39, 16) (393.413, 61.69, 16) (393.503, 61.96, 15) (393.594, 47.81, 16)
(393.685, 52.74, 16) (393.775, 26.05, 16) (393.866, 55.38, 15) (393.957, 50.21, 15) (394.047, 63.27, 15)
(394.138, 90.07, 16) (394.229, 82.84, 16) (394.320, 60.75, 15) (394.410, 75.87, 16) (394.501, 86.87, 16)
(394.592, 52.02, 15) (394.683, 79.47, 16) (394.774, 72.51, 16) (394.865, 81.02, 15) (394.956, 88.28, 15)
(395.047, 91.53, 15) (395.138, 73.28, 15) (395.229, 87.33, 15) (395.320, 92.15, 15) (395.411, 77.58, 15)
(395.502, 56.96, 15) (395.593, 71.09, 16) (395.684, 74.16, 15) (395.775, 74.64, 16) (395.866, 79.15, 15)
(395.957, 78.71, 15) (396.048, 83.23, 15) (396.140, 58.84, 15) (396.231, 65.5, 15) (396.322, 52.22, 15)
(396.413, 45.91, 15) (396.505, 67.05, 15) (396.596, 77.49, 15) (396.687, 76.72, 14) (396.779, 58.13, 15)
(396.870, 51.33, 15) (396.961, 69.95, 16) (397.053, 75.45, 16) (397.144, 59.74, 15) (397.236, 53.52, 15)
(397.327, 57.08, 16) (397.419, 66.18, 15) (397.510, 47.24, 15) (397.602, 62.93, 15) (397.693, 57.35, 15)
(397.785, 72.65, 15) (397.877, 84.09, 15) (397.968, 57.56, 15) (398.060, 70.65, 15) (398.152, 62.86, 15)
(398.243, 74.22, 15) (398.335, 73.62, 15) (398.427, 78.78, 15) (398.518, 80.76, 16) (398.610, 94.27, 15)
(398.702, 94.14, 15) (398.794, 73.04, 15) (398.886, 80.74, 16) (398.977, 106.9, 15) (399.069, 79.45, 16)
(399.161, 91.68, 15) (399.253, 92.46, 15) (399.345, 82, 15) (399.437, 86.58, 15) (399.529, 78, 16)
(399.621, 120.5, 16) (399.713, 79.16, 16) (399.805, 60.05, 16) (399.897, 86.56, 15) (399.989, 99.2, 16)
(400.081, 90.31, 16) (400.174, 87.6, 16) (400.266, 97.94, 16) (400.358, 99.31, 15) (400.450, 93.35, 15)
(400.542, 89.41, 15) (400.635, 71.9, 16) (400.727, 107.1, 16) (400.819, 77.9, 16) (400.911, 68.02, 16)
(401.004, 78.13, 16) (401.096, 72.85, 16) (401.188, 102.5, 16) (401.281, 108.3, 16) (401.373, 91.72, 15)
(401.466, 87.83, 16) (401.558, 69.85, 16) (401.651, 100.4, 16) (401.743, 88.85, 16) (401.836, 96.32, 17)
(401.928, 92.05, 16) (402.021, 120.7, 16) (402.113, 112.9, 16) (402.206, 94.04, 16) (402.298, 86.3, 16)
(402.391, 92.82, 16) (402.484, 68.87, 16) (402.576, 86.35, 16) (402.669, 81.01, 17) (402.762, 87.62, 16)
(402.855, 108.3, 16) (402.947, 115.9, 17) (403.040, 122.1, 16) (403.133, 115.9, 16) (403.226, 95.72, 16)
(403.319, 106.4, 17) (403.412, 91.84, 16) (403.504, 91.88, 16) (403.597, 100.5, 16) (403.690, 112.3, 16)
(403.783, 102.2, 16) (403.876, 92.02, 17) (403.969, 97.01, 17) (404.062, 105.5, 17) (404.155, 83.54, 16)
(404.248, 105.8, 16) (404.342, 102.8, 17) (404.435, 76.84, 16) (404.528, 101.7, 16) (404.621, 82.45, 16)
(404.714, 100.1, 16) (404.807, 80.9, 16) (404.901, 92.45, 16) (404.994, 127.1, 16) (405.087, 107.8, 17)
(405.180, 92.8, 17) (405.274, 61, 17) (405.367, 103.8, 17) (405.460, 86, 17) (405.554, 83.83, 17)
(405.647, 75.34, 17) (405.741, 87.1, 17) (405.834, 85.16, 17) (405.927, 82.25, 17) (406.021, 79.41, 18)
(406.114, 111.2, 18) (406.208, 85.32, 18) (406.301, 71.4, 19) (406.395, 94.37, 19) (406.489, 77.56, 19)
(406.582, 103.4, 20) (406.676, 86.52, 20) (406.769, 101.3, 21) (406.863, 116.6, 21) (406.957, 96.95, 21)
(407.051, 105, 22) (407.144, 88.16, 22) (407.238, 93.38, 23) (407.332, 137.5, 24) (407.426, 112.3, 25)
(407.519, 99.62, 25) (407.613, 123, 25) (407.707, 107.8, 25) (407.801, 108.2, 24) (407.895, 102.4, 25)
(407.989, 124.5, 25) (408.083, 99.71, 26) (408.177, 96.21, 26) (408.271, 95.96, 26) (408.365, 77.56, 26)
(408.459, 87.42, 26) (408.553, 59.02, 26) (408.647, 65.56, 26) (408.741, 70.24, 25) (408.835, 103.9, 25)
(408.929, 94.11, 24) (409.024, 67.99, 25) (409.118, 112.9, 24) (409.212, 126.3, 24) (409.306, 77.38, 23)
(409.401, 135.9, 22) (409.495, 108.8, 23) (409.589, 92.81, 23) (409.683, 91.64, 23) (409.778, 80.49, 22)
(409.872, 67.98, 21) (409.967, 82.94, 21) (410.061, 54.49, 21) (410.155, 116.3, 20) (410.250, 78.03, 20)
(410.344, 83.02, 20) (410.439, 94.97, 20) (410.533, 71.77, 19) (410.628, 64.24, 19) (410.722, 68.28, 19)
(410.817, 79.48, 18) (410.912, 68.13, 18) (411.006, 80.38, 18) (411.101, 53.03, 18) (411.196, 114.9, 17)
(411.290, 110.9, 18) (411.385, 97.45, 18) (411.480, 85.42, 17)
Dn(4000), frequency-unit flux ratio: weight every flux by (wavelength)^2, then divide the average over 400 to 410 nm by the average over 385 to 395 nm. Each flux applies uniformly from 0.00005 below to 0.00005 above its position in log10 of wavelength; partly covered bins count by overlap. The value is 1.28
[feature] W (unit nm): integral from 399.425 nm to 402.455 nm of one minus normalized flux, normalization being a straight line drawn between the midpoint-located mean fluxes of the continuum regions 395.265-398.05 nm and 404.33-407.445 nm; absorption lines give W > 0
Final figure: -0.43 nm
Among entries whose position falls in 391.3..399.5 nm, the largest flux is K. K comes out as 106.9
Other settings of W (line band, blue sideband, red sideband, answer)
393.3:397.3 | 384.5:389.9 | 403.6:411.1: 0.84 nm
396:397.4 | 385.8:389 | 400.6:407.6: 0.40 nm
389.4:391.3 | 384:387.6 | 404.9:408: -0.21 nm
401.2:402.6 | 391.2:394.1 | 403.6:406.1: -0.09 nm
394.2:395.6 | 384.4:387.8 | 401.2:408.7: 0.19 nm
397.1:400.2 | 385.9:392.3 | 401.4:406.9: 0.47 nm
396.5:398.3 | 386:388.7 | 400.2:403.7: 0.50 nm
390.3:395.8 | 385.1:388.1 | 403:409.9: 0.57 nm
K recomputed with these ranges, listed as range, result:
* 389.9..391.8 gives 116.3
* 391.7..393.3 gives 97.85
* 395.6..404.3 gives 122.1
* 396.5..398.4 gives 84.09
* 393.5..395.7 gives 92.15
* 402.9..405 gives 127.1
